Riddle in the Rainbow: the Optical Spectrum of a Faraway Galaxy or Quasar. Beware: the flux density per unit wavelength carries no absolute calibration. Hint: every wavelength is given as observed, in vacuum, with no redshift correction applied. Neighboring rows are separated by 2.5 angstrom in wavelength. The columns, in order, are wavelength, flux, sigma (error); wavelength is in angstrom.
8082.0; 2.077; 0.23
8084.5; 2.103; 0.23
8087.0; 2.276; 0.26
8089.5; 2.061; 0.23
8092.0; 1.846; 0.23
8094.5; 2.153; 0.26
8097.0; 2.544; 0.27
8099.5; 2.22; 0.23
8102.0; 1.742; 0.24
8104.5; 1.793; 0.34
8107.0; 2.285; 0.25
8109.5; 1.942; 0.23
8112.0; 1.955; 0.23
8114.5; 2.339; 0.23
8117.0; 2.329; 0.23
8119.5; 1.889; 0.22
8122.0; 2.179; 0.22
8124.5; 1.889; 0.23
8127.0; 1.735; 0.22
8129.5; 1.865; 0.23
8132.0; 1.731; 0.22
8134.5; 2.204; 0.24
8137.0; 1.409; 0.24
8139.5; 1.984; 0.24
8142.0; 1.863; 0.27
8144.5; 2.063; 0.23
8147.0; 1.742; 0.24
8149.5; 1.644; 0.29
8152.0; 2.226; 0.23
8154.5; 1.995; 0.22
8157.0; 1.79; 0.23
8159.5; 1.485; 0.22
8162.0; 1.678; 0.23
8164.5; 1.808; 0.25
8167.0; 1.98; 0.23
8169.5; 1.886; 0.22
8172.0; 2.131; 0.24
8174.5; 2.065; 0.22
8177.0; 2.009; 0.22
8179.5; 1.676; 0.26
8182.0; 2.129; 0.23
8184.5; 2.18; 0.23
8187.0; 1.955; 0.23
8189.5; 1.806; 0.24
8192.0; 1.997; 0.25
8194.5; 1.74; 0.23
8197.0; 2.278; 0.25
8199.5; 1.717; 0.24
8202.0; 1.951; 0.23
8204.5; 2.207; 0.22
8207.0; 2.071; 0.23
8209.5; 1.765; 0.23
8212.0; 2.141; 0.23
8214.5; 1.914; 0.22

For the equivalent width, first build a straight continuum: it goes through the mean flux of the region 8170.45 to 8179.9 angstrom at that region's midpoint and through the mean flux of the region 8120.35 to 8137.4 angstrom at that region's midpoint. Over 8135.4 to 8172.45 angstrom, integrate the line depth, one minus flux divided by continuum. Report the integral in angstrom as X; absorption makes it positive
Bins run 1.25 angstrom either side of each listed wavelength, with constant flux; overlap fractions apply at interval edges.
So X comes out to 1.9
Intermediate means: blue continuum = 1.88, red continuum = 1.99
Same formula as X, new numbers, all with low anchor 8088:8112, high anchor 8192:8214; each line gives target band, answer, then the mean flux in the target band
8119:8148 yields 2.2 angstrom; 1.88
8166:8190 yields 0.2 angstrom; 1.99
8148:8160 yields 1.0 angstrom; 1.85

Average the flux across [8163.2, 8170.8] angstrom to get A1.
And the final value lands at 1.89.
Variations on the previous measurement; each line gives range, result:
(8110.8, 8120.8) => 2.13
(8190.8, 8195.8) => 1.87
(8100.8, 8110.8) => 1.94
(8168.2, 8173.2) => 2.01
